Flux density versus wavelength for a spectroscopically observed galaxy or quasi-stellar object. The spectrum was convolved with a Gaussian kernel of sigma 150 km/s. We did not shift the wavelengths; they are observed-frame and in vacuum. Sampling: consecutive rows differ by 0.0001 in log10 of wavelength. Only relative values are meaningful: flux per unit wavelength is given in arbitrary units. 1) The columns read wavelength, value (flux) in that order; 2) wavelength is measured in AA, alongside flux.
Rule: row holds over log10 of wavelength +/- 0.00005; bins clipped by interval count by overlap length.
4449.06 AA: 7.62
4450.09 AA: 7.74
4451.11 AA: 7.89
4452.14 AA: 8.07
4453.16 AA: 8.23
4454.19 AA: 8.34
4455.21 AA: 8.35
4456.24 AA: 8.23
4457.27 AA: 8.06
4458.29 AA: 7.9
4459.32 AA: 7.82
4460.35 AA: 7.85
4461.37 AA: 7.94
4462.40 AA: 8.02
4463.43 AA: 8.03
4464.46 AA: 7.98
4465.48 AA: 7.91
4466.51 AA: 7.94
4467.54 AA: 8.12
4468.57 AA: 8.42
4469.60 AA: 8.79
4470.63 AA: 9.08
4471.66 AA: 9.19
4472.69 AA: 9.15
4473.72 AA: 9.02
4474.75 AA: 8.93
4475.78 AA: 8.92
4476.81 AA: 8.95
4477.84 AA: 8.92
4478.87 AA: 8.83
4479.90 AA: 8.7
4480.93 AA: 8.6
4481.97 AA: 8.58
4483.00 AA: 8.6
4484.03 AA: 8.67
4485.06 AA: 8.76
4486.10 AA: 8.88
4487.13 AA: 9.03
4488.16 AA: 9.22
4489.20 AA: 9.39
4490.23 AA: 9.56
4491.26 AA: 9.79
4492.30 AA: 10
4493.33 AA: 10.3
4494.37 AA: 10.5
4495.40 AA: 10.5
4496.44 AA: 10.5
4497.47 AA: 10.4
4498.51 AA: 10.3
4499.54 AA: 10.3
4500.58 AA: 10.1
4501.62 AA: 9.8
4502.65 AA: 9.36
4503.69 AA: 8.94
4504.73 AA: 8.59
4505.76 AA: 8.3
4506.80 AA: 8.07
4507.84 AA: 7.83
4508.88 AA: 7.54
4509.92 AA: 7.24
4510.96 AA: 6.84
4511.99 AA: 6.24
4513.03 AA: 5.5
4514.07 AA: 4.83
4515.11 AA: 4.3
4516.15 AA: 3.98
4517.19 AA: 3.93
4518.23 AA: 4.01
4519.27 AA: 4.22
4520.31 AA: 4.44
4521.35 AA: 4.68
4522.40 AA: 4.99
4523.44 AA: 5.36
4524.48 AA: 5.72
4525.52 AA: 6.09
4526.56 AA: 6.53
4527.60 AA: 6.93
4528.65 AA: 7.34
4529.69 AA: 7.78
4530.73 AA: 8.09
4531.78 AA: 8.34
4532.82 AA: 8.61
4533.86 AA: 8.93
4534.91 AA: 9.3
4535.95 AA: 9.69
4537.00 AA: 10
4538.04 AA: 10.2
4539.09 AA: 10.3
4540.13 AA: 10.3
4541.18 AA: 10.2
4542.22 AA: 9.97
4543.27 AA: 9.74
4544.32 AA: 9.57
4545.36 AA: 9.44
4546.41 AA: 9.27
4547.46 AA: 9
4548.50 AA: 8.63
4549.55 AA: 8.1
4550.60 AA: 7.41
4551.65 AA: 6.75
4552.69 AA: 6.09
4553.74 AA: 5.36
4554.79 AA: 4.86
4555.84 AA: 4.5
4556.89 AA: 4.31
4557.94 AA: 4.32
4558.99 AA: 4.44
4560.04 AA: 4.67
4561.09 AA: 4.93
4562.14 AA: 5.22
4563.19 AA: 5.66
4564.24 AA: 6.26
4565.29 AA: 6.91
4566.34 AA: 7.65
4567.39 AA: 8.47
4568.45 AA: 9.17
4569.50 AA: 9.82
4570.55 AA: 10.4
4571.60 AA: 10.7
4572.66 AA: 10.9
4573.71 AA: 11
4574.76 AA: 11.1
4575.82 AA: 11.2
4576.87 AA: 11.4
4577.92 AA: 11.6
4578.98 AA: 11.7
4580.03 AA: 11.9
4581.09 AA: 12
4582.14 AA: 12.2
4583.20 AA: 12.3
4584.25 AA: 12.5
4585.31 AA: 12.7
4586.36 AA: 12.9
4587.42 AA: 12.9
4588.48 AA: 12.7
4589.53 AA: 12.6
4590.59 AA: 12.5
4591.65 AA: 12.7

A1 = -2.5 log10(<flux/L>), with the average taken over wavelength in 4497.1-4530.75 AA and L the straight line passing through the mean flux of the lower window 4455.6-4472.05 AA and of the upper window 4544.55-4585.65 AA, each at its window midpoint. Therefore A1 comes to 0.21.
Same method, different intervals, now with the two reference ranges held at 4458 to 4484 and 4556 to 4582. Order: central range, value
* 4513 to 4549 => 0.15 mag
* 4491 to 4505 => -0.17 mag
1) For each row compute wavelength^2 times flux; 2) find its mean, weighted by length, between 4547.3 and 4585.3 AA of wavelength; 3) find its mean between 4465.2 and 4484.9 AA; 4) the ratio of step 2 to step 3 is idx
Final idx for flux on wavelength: 1.02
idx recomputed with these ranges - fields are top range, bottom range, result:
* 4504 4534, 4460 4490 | 0.75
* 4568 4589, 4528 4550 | 1.28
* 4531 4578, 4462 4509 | 0.95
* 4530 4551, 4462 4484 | 1.11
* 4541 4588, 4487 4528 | 1.20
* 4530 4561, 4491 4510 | 0.85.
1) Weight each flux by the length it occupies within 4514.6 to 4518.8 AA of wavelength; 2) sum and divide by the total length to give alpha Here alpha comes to 4.06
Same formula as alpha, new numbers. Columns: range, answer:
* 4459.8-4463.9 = 7.96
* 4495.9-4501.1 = 10.3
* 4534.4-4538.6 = 9.8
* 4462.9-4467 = 7.97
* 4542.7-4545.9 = 9.57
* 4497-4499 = 10.3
